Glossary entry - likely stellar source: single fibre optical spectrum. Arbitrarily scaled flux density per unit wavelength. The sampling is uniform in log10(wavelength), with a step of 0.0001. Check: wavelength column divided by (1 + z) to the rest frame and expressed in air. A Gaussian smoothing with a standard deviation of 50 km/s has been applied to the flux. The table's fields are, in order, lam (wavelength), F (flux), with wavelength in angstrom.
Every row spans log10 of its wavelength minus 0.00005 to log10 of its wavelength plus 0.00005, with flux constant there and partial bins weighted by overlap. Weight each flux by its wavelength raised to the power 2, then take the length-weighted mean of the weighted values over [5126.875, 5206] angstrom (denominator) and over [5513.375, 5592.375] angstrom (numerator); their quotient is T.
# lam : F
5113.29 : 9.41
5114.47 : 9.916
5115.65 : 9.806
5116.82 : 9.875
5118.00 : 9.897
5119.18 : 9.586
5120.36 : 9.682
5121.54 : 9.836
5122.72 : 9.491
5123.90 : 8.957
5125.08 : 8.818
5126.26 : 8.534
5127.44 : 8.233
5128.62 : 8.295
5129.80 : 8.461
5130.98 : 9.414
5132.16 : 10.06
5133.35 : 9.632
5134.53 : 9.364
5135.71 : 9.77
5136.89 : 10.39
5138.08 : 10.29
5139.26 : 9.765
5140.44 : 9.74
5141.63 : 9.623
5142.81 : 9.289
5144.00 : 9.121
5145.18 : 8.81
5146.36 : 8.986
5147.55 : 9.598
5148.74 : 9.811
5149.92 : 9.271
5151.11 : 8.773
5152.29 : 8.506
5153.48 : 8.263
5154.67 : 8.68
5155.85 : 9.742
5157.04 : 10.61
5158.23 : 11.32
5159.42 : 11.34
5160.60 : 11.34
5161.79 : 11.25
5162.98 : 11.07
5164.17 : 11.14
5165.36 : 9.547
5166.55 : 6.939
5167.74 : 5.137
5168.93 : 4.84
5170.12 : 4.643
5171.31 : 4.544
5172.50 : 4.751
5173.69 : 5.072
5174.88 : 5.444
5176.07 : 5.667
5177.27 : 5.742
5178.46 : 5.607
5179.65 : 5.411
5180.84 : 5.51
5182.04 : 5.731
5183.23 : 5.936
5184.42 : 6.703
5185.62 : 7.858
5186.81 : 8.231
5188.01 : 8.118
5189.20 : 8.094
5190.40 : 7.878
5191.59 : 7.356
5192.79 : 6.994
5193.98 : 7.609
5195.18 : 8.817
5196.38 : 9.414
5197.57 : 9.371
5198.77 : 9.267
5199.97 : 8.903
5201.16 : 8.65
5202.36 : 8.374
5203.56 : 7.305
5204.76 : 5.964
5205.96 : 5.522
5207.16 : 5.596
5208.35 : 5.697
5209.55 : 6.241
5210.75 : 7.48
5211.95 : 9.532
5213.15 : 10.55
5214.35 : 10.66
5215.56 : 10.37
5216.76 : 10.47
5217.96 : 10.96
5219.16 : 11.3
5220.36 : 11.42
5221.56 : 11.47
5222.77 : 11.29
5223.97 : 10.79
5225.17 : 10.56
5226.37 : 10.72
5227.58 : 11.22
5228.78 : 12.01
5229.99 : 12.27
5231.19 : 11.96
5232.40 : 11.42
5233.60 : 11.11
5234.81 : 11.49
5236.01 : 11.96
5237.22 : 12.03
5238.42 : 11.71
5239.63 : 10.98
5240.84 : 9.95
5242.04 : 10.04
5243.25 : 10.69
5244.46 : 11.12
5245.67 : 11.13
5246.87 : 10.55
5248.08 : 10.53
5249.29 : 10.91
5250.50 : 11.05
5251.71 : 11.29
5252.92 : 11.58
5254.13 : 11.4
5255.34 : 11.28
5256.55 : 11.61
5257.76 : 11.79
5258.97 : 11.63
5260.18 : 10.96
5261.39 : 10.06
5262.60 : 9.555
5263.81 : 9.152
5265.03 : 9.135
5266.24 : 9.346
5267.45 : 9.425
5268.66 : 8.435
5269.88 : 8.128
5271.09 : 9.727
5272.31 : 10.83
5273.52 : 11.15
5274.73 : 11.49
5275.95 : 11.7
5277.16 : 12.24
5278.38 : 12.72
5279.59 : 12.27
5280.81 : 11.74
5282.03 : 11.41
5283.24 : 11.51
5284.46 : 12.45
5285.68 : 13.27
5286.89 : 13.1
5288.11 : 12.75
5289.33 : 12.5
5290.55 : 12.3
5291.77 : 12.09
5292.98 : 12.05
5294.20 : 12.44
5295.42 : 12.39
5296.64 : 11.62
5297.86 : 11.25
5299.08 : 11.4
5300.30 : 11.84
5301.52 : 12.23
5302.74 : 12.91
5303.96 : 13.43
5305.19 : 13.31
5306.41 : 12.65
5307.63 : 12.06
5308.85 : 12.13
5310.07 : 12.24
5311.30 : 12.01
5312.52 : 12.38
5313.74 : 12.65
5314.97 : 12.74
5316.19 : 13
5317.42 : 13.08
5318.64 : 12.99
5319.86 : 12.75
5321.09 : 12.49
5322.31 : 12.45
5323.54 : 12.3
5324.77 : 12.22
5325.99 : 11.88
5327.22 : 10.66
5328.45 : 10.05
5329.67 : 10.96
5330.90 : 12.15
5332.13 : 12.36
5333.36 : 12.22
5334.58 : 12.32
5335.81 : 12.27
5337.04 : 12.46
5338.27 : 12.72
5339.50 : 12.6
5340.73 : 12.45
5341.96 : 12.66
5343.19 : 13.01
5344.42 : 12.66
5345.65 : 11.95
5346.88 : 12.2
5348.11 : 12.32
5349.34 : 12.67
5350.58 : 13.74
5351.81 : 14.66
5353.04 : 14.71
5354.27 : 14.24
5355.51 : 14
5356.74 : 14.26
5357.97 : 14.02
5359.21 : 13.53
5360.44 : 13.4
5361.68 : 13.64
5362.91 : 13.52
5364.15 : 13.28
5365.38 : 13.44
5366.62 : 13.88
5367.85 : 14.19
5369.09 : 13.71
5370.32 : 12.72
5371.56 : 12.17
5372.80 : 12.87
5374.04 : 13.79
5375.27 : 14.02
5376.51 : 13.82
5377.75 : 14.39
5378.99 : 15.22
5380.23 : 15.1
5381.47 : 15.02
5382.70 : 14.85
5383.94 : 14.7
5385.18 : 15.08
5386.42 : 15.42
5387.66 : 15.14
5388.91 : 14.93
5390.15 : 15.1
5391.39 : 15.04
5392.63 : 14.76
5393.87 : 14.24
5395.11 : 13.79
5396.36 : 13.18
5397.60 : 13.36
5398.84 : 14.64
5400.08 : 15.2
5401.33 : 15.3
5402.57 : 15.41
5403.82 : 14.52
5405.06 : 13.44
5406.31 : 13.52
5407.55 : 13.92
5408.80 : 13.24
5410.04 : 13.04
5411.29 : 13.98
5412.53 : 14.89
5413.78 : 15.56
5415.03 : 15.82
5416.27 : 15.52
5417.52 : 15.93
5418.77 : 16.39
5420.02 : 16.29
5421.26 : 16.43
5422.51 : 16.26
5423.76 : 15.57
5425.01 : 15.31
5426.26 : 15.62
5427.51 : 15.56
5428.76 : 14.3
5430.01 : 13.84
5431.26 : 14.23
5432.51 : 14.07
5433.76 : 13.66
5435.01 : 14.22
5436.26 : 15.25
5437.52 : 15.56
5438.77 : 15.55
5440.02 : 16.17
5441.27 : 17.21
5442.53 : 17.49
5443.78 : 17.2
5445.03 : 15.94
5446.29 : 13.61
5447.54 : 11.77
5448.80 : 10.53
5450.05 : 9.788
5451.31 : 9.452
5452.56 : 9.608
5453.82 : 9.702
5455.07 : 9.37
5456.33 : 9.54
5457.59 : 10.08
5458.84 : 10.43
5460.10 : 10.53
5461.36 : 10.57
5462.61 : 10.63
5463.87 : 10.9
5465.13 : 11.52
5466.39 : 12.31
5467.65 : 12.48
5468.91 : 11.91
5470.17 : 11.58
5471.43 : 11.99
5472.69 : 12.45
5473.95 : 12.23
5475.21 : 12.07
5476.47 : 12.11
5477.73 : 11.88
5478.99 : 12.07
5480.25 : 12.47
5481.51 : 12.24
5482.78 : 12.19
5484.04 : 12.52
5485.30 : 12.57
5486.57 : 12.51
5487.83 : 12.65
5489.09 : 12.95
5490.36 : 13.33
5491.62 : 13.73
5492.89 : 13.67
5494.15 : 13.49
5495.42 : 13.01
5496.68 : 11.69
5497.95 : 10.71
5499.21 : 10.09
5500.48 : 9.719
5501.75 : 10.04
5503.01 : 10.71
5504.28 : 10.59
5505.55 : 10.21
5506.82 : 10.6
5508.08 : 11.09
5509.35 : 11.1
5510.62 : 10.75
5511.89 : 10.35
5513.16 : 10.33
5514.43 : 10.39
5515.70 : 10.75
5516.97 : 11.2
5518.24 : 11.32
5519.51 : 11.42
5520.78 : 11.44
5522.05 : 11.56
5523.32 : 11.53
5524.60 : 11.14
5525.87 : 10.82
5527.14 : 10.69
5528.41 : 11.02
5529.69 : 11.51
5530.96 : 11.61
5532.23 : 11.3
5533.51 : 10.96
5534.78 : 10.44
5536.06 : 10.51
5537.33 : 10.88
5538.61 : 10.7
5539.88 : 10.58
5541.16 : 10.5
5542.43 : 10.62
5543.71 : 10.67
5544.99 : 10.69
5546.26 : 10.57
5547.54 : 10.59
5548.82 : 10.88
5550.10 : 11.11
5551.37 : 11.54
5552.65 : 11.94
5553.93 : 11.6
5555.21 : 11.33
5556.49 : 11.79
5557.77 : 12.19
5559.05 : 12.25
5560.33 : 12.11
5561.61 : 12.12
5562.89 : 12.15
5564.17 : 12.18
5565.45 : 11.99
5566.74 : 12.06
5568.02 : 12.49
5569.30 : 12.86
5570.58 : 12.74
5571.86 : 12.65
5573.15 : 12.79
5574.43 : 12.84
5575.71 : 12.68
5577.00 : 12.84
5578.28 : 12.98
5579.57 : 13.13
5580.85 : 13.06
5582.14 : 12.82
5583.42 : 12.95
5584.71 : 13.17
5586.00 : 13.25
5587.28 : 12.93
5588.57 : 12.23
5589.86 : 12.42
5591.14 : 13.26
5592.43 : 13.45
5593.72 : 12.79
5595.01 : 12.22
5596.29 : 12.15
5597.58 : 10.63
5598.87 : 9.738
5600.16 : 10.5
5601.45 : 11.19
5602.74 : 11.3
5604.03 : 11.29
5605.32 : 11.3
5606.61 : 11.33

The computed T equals 1.7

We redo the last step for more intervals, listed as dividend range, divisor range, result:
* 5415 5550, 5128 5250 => 1.51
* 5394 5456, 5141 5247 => 1.74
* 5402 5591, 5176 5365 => 1.23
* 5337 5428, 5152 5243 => 1.73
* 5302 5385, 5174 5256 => 1.48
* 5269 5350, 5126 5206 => 1.56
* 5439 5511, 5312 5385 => 0.95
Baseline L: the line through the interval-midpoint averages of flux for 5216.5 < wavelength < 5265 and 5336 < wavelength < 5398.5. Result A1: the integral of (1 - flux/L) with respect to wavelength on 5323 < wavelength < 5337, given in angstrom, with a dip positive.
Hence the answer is 1.3 angstrom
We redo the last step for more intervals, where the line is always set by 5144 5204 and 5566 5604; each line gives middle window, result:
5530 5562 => 2.1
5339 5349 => -2.7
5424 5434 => -3.7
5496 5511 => 1.2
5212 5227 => -4.2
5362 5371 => -3.1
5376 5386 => -4.5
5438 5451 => -4.2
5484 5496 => -1.8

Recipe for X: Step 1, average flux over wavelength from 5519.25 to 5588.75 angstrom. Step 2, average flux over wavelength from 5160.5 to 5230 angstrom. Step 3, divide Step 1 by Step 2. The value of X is 1.44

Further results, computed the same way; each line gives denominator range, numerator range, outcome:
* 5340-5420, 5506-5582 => 0.82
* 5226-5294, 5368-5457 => 1.27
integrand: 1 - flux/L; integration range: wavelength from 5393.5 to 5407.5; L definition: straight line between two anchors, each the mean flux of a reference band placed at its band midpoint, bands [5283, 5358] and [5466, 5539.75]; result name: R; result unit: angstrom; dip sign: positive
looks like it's -2.47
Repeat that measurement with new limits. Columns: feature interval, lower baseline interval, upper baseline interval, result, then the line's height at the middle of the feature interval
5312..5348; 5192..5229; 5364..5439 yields 0.69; 12.5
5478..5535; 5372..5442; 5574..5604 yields 8.39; 13.5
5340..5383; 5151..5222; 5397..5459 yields -4.00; 12.4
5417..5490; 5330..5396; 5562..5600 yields 0.53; 13.2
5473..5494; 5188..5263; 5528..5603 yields -2.20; 11.4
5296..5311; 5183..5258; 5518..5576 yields -3.00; 10.2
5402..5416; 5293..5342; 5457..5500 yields -2.58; 12.1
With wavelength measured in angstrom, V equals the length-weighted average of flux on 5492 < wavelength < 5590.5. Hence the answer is 11.6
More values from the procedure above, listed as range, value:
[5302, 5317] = 12.6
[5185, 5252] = 9.71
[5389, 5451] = 14.7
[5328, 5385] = 13.3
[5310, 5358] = 12.6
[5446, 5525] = 11.4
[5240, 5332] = 11.6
